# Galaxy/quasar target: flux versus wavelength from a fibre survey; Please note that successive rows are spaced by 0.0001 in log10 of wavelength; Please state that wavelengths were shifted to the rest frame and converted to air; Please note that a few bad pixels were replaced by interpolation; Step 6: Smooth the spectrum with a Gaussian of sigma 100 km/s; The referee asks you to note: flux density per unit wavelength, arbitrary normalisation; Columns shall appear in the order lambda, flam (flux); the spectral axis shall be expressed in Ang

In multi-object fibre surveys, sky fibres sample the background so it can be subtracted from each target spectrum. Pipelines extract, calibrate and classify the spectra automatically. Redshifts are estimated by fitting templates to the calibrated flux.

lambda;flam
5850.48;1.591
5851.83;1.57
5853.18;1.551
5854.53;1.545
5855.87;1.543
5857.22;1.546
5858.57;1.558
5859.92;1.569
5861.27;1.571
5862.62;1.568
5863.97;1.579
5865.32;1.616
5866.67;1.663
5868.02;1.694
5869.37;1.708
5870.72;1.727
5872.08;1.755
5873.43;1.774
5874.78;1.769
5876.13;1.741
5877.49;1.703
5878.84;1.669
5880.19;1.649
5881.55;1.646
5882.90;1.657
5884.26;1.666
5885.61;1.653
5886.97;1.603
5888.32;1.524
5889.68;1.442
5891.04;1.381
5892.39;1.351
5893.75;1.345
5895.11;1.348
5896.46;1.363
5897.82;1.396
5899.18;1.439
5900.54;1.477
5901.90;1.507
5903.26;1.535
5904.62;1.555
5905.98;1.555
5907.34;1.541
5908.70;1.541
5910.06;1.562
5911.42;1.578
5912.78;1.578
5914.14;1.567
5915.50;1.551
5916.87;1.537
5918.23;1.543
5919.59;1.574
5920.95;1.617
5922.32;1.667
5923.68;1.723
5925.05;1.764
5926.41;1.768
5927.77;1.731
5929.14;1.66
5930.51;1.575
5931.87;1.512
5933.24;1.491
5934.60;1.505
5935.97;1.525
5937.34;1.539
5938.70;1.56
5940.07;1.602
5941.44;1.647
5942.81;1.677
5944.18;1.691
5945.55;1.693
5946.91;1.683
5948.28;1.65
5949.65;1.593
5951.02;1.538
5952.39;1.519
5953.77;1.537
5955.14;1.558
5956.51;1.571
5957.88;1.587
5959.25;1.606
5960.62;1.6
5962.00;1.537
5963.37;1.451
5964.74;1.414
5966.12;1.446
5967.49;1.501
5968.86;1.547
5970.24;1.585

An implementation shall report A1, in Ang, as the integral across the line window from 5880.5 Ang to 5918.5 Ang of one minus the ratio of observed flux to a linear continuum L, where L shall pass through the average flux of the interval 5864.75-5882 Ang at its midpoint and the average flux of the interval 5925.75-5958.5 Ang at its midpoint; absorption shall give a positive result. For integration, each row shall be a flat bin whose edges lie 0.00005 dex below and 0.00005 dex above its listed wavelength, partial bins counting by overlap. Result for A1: 3.3 Ang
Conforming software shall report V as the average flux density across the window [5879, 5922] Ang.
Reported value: 1.53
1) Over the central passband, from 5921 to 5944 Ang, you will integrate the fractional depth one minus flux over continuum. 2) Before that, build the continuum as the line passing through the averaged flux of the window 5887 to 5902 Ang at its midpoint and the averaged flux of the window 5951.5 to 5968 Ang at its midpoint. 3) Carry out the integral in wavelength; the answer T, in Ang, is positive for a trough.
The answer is -2.2 Ang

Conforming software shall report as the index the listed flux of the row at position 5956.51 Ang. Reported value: 1.571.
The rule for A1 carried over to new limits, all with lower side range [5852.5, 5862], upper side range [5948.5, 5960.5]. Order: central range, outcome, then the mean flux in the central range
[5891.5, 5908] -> 1.2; 1.45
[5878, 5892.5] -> -0.2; 1.58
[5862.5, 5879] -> -1.5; 1.69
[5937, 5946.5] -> -0.4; 1.64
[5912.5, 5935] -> -0.7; 1.61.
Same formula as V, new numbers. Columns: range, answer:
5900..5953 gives 1.59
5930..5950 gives 1.6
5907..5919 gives 1.56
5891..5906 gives 1.43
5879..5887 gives 1.65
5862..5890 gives 1.66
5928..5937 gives 1.55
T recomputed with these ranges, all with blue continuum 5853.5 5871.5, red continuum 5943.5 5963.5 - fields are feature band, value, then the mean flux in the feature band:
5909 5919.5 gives 0.3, 1.56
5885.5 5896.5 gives 1.1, 1.44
